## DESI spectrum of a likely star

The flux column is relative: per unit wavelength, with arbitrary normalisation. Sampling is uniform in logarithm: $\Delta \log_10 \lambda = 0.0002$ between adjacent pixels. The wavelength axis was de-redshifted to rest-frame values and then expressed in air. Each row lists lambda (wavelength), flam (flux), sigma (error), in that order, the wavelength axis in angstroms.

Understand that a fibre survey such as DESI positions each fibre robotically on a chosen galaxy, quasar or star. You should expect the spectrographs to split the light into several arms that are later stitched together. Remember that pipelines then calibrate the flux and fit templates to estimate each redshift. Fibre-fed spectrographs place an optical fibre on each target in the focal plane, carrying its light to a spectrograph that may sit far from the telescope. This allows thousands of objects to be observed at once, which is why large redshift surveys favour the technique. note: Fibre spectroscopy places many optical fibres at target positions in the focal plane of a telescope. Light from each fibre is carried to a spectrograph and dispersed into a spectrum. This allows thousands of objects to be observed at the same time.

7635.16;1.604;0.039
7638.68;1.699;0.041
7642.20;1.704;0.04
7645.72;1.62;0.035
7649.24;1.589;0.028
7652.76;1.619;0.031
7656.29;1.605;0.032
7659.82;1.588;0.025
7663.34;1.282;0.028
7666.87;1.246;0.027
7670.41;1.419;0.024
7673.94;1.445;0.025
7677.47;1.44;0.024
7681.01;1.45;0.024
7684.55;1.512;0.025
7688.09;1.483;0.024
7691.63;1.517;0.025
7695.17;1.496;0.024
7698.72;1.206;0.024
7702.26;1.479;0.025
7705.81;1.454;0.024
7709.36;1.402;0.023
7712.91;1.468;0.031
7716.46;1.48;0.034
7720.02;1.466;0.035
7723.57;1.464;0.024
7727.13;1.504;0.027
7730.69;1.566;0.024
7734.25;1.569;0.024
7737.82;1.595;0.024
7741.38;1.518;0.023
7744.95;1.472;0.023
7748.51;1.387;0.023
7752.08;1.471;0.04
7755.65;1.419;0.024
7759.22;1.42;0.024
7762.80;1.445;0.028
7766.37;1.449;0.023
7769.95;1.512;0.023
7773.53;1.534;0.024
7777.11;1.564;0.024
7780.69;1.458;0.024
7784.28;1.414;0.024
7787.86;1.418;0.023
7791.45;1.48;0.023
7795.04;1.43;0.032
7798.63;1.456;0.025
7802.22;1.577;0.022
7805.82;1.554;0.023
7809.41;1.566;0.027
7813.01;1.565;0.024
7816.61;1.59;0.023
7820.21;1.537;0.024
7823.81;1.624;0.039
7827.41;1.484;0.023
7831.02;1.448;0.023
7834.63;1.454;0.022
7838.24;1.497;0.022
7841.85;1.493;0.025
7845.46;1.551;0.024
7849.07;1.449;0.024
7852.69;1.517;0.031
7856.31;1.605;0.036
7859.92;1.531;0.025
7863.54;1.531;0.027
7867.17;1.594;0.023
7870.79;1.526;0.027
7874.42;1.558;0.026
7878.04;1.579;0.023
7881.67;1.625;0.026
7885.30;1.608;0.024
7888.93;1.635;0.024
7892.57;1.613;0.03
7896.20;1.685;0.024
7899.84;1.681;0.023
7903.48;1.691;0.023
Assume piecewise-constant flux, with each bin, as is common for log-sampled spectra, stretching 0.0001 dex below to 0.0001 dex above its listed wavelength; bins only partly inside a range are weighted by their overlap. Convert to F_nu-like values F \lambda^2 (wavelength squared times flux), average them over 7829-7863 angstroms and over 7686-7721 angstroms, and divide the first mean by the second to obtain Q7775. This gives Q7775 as 1.08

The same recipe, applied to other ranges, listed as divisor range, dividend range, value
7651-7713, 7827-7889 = 1.11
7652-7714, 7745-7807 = 1.04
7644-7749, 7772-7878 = 1.06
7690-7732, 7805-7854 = 1.08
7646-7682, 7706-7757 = 1.02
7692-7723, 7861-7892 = 1.15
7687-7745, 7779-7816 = 1.03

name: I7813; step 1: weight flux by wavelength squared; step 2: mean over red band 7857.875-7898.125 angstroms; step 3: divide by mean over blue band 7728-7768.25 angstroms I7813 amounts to 1.11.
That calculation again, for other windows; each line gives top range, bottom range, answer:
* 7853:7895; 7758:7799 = 1.11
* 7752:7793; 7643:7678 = 1.01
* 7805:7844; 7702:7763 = 1.06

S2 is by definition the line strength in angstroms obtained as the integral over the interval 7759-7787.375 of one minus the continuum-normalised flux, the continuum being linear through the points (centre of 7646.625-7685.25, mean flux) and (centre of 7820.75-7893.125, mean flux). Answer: 0.73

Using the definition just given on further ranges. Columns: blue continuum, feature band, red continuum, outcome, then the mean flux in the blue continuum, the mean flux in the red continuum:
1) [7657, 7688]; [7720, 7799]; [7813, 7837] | 0.3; 1.43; 1.53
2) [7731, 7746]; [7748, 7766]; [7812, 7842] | 1.2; 1.54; 1.52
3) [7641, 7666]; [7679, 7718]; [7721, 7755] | 2.0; 1.56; 1.5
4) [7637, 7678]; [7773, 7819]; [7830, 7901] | 1.2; 1.52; 1.56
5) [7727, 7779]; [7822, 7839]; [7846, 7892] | 0.4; 1.49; 1.56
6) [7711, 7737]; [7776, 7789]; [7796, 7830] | 0.6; 1.51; 1.55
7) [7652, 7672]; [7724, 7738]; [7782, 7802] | -0.9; 1.45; 1.45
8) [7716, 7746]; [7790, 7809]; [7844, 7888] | 0.4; 1.52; 1.56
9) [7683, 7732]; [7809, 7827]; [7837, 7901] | -0.4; 1.46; 1.57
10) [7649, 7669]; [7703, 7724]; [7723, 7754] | 0.6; 1.48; 1.51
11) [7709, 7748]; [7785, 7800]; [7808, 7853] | 0.7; 1.5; 1.52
